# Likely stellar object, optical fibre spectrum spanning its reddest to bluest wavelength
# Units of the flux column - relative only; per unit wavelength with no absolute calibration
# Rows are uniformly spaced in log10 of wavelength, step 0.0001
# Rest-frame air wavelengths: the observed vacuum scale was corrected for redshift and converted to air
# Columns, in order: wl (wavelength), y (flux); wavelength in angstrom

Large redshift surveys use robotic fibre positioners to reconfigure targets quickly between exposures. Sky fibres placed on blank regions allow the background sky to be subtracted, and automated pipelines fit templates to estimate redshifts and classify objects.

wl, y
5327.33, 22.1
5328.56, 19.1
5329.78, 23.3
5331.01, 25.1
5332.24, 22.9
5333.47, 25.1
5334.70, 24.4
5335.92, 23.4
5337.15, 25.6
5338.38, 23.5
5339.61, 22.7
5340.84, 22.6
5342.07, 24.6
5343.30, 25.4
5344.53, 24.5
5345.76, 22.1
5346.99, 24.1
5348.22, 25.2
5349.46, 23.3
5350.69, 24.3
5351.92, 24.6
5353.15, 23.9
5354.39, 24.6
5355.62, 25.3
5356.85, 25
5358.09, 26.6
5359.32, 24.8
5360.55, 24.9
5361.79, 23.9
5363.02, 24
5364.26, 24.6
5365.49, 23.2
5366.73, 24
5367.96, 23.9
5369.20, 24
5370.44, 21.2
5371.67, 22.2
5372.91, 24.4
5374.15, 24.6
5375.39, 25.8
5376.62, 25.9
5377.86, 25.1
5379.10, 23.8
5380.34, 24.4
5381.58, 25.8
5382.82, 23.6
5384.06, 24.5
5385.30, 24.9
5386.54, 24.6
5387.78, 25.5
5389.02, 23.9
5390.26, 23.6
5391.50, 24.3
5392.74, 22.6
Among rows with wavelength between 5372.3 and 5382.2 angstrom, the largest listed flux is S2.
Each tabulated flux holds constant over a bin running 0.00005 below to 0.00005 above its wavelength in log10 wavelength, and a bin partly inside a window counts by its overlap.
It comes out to 25.9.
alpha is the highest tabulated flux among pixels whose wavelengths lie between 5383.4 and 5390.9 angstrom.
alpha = 25.5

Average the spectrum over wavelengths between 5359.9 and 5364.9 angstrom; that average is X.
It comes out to 24.4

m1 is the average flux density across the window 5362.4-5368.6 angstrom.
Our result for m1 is 24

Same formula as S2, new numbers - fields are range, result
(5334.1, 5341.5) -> 25.6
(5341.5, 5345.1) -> 25.4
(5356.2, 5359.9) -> 26.6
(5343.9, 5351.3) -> 25.2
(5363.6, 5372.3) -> 24.6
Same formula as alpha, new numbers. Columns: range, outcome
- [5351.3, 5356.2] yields 25.3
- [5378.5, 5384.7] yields 25.8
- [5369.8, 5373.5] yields 24.4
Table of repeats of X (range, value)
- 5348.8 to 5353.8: 24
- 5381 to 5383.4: 24.7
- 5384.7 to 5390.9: 24.5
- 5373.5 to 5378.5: 25.3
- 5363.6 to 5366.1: 23.9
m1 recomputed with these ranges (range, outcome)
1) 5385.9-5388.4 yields 25.1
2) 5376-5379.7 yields 25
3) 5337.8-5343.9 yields 23.8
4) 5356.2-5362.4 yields 25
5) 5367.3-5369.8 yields 24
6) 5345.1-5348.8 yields 23.8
